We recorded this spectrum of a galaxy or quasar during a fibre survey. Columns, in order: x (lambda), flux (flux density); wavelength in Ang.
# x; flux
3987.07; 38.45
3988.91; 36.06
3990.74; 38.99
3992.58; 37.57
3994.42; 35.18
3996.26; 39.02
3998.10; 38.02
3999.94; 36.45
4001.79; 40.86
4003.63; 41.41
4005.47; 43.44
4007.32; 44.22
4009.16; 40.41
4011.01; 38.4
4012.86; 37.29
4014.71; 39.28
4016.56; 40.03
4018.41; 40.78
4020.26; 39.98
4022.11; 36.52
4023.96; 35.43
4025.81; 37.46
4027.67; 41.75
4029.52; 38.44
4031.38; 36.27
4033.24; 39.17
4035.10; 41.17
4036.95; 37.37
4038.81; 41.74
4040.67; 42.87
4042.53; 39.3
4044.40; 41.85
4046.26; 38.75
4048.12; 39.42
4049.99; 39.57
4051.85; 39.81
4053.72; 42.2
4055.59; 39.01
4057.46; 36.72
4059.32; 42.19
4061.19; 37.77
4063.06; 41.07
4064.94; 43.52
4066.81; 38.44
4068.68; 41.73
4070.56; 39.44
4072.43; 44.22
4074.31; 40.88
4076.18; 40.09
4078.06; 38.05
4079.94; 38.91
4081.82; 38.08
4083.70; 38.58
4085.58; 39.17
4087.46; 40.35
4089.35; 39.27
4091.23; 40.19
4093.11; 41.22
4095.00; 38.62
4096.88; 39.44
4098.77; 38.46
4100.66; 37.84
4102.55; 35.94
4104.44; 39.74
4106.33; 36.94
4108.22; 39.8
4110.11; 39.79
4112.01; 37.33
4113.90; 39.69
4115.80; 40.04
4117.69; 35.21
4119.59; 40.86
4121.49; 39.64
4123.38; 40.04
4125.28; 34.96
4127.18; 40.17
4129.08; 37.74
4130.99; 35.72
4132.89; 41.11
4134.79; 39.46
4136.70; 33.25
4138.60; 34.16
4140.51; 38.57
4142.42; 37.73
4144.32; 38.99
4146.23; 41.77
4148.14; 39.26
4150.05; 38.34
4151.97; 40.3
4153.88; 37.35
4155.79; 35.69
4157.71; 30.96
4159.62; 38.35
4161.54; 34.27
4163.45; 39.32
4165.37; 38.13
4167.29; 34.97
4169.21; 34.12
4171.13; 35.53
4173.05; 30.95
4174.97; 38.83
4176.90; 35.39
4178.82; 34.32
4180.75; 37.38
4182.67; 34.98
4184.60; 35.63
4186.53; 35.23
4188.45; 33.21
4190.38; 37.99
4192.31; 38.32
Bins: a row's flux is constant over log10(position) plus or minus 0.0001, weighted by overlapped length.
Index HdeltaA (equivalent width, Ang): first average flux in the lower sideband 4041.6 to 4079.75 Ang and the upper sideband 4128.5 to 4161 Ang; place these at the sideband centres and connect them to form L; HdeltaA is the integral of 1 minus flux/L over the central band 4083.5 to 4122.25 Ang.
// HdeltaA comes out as -0.12 Ang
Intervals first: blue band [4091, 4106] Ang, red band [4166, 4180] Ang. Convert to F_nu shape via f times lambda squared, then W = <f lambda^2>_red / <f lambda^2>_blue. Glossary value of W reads 0.93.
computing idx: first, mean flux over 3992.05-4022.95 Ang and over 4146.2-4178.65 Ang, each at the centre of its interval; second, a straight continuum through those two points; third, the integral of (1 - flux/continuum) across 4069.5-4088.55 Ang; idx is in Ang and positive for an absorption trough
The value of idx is -0.9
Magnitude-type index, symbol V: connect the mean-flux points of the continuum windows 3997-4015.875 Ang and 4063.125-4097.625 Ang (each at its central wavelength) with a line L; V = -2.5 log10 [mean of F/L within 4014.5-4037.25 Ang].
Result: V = 0.03 mag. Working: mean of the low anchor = 40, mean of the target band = 38.8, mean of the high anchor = 40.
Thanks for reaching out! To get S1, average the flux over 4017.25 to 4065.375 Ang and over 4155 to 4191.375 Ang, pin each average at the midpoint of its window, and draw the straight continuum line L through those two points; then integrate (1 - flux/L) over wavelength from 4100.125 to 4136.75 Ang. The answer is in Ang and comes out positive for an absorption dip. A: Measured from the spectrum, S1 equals -1.15 Ang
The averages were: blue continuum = 39.6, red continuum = 35.5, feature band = 38.4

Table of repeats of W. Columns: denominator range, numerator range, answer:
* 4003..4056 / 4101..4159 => 1.00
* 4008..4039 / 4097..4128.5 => 1.04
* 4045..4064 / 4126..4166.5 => 0.99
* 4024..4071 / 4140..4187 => 0.97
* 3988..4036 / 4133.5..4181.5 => 1.01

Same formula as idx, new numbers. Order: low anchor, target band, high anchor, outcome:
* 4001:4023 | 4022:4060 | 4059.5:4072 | 0.94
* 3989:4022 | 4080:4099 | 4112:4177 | -0.59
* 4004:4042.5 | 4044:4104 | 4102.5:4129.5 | -0.93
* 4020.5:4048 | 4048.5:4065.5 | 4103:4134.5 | -0.46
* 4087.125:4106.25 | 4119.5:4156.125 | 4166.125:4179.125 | -1.45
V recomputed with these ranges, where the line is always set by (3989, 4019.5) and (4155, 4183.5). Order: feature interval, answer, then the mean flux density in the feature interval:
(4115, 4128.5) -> -0.06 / 38.7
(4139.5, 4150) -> -0.09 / 39.2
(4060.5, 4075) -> -0.08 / 40.9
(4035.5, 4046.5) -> -0.05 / 40.5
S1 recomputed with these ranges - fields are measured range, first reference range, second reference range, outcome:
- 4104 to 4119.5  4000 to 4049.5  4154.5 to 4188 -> -0.60 Ang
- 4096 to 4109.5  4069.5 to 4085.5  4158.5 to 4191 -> 0.13 Ang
